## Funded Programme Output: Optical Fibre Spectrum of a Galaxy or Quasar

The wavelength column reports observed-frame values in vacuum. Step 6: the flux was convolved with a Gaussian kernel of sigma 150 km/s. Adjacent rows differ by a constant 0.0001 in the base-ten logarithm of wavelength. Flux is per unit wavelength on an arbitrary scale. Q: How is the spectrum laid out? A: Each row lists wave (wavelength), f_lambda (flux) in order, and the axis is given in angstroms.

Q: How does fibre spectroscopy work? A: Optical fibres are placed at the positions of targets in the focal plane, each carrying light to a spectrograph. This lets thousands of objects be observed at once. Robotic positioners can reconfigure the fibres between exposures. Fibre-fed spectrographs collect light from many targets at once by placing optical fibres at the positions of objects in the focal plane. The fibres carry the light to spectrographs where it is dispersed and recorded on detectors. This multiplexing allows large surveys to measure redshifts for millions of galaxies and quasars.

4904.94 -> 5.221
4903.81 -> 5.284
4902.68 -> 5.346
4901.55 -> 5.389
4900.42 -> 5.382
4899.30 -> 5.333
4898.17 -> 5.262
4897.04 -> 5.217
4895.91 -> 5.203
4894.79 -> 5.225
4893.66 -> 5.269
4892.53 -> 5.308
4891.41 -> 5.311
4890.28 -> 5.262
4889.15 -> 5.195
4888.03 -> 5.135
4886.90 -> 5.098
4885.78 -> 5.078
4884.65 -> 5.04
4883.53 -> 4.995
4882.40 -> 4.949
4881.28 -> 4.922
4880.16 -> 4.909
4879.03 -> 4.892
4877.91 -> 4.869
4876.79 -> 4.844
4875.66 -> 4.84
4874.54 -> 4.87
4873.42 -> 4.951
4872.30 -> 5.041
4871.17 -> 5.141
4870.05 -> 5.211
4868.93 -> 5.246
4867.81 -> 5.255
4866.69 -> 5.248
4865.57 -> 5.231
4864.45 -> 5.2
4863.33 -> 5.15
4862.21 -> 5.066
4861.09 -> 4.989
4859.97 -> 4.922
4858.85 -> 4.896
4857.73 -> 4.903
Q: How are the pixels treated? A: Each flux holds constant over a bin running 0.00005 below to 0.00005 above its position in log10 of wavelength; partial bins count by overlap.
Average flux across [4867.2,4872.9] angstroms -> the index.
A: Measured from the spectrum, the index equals 5.18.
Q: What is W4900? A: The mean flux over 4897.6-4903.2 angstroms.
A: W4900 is 5.34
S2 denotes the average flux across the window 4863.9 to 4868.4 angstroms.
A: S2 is 5.24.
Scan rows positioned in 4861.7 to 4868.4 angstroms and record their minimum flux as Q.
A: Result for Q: 5.066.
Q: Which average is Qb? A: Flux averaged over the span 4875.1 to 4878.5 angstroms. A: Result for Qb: 4.85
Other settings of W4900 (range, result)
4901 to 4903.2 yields 5.36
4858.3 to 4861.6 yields 4.93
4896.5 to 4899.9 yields 5.28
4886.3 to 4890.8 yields 5.17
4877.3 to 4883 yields 4.91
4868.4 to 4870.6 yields 5.23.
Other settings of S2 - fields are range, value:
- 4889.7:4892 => 5.28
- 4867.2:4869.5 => 5.26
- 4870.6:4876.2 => 4.97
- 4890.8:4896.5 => 5.26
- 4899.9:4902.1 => 5.38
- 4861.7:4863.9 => 5.11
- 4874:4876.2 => 4.86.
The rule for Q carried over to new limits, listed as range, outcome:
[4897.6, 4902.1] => 5.262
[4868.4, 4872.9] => 5.041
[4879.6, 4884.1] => 4.909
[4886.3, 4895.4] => 5.098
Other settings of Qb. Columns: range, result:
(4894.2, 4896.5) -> 5.22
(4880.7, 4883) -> 4.94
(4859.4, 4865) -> 5.06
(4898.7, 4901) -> 5.37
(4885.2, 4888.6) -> 5.11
